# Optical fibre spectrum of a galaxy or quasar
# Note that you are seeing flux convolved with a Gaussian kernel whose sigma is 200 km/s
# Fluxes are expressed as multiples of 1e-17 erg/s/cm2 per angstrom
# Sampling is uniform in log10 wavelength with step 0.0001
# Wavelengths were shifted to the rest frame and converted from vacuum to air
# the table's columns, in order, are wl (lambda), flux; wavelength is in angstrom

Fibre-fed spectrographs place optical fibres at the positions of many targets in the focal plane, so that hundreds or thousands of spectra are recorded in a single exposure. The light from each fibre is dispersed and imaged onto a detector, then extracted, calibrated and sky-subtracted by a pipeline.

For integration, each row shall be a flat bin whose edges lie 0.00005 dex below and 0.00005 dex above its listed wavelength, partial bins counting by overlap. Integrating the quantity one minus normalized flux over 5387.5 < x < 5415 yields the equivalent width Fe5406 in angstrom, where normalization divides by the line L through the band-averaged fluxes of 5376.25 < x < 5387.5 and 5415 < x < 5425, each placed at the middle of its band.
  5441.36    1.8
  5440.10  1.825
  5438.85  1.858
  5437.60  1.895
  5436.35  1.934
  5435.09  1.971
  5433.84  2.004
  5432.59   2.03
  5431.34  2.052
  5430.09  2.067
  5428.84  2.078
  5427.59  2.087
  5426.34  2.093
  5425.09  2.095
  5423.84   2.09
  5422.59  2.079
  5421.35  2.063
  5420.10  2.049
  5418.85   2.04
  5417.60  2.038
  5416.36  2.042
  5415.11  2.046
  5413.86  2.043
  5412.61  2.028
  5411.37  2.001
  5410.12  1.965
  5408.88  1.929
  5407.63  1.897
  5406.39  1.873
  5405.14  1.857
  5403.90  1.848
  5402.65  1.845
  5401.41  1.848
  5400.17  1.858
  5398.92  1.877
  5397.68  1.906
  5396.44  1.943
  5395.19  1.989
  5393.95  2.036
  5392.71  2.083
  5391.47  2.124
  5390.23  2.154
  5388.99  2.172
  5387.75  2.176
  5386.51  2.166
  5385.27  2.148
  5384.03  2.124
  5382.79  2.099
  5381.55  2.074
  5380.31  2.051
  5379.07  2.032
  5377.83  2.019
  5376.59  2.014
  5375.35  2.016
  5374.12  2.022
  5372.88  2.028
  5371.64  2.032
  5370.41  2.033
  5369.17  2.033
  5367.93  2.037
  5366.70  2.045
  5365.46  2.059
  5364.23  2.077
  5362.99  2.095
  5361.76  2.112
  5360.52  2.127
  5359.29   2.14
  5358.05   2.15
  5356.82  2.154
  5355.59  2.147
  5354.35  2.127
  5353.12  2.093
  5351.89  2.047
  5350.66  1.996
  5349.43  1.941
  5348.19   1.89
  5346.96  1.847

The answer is 1.30 angstrom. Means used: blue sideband 2.08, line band 1.97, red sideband 2.06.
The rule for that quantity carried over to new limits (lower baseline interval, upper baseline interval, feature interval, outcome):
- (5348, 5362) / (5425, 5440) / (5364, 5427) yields 0.5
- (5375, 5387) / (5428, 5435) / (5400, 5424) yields 1.0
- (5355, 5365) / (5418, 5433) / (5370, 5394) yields 0.3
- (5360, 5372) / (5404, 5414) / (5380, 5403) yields -0.5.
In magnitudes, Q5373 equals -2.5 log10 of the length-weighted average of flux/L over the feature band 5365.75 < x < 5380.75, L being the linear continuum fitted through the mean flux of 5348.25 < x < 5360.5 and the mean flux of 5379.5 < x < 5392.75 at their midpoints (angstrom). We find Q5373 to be 0.041 mag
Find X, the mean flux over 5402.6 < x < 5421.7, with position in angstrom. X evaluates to 1.97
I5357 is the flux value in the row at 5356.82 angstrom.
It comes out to 2.154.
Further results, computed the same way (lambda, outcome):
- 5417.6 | 2.038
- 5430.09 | 2.067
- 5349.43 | 1.941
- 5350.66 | 1.996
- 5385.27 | 2.148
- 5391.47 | 2.124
